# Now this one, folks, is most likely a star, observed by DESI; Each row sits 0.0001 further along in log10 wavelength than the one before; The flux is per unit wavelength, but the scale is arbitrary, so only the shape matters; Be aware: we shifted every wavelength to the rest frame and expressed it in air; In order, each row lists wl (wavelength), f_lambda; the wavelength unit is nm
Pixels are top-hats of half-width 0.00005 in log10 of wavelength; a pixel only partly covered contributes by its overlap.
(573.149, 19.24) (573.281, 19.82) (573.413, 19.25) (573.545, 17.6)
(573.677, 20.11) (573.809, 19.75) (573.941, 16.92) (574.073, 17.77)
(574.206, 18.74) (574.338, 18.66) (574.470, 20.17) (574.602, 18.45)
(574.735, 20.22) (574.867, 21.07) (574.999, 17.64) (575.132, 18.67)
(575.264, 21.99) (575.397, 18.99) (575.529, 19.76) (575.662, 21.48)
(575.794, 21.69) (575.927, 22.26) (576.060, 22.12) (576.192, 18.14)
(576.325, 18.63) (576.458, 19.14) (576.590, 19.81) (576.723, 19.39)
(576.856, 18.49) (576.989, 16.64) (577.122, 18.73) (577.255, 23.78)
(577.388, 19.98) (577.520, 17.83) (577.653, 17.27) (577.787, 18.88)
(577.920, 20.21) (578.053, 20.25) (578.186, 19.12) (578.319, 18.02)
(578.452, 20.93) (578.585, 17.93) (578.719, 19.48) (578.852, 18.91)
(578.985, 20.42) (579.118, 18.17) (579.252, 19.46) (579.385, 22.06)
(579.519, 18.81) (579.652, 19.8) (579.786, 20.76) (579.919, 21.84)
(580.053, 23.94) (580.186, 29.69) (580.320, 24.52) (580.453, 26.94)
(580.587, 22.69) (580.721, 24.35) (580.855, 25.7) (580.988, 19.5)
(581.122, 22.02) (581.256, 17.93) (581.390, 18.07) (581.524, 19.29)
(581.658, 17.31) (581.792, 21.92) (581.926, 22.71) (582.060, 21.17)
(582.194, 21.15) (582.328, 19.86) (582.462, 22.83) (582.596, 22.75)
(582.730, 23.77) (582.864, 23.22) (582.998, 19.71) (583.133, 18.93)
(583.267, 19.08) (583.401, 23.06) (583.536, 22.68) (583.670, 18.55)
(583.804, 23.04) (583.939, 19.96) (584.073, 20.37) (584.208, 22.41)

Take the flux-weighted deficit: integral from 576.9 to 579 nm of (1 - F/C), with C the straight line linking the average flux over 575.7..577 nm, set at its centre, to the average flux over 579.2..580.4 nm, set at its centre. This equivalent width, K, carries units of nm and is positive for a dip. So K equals 0.18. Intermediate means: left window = 19.8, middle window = 19.2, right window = 22.4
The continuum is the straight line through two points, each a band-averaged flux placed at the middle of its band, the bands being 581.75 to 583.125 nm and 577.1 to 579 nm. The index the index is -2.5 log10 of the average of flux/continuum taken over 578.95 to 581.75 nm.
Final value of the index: -0.048 mag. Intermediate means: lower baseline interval 19.4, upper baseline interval 21.8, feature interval 21.6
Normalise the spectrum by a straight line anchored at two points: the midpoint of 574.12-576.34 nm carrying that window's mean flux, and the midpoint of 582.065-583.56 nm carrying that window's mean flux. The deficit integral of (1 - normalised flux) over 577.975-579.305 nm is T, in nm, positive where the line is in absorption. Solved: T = 0.088 nm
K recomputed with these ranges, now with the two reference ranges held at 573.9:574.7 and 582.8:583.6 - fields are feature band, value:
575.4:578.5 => -0.06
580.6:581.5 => -0.03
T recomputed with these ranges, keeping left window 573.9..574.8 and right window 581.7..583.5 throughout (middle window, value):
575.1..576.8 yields -0.080 nm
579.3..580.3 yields -0.091 nm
